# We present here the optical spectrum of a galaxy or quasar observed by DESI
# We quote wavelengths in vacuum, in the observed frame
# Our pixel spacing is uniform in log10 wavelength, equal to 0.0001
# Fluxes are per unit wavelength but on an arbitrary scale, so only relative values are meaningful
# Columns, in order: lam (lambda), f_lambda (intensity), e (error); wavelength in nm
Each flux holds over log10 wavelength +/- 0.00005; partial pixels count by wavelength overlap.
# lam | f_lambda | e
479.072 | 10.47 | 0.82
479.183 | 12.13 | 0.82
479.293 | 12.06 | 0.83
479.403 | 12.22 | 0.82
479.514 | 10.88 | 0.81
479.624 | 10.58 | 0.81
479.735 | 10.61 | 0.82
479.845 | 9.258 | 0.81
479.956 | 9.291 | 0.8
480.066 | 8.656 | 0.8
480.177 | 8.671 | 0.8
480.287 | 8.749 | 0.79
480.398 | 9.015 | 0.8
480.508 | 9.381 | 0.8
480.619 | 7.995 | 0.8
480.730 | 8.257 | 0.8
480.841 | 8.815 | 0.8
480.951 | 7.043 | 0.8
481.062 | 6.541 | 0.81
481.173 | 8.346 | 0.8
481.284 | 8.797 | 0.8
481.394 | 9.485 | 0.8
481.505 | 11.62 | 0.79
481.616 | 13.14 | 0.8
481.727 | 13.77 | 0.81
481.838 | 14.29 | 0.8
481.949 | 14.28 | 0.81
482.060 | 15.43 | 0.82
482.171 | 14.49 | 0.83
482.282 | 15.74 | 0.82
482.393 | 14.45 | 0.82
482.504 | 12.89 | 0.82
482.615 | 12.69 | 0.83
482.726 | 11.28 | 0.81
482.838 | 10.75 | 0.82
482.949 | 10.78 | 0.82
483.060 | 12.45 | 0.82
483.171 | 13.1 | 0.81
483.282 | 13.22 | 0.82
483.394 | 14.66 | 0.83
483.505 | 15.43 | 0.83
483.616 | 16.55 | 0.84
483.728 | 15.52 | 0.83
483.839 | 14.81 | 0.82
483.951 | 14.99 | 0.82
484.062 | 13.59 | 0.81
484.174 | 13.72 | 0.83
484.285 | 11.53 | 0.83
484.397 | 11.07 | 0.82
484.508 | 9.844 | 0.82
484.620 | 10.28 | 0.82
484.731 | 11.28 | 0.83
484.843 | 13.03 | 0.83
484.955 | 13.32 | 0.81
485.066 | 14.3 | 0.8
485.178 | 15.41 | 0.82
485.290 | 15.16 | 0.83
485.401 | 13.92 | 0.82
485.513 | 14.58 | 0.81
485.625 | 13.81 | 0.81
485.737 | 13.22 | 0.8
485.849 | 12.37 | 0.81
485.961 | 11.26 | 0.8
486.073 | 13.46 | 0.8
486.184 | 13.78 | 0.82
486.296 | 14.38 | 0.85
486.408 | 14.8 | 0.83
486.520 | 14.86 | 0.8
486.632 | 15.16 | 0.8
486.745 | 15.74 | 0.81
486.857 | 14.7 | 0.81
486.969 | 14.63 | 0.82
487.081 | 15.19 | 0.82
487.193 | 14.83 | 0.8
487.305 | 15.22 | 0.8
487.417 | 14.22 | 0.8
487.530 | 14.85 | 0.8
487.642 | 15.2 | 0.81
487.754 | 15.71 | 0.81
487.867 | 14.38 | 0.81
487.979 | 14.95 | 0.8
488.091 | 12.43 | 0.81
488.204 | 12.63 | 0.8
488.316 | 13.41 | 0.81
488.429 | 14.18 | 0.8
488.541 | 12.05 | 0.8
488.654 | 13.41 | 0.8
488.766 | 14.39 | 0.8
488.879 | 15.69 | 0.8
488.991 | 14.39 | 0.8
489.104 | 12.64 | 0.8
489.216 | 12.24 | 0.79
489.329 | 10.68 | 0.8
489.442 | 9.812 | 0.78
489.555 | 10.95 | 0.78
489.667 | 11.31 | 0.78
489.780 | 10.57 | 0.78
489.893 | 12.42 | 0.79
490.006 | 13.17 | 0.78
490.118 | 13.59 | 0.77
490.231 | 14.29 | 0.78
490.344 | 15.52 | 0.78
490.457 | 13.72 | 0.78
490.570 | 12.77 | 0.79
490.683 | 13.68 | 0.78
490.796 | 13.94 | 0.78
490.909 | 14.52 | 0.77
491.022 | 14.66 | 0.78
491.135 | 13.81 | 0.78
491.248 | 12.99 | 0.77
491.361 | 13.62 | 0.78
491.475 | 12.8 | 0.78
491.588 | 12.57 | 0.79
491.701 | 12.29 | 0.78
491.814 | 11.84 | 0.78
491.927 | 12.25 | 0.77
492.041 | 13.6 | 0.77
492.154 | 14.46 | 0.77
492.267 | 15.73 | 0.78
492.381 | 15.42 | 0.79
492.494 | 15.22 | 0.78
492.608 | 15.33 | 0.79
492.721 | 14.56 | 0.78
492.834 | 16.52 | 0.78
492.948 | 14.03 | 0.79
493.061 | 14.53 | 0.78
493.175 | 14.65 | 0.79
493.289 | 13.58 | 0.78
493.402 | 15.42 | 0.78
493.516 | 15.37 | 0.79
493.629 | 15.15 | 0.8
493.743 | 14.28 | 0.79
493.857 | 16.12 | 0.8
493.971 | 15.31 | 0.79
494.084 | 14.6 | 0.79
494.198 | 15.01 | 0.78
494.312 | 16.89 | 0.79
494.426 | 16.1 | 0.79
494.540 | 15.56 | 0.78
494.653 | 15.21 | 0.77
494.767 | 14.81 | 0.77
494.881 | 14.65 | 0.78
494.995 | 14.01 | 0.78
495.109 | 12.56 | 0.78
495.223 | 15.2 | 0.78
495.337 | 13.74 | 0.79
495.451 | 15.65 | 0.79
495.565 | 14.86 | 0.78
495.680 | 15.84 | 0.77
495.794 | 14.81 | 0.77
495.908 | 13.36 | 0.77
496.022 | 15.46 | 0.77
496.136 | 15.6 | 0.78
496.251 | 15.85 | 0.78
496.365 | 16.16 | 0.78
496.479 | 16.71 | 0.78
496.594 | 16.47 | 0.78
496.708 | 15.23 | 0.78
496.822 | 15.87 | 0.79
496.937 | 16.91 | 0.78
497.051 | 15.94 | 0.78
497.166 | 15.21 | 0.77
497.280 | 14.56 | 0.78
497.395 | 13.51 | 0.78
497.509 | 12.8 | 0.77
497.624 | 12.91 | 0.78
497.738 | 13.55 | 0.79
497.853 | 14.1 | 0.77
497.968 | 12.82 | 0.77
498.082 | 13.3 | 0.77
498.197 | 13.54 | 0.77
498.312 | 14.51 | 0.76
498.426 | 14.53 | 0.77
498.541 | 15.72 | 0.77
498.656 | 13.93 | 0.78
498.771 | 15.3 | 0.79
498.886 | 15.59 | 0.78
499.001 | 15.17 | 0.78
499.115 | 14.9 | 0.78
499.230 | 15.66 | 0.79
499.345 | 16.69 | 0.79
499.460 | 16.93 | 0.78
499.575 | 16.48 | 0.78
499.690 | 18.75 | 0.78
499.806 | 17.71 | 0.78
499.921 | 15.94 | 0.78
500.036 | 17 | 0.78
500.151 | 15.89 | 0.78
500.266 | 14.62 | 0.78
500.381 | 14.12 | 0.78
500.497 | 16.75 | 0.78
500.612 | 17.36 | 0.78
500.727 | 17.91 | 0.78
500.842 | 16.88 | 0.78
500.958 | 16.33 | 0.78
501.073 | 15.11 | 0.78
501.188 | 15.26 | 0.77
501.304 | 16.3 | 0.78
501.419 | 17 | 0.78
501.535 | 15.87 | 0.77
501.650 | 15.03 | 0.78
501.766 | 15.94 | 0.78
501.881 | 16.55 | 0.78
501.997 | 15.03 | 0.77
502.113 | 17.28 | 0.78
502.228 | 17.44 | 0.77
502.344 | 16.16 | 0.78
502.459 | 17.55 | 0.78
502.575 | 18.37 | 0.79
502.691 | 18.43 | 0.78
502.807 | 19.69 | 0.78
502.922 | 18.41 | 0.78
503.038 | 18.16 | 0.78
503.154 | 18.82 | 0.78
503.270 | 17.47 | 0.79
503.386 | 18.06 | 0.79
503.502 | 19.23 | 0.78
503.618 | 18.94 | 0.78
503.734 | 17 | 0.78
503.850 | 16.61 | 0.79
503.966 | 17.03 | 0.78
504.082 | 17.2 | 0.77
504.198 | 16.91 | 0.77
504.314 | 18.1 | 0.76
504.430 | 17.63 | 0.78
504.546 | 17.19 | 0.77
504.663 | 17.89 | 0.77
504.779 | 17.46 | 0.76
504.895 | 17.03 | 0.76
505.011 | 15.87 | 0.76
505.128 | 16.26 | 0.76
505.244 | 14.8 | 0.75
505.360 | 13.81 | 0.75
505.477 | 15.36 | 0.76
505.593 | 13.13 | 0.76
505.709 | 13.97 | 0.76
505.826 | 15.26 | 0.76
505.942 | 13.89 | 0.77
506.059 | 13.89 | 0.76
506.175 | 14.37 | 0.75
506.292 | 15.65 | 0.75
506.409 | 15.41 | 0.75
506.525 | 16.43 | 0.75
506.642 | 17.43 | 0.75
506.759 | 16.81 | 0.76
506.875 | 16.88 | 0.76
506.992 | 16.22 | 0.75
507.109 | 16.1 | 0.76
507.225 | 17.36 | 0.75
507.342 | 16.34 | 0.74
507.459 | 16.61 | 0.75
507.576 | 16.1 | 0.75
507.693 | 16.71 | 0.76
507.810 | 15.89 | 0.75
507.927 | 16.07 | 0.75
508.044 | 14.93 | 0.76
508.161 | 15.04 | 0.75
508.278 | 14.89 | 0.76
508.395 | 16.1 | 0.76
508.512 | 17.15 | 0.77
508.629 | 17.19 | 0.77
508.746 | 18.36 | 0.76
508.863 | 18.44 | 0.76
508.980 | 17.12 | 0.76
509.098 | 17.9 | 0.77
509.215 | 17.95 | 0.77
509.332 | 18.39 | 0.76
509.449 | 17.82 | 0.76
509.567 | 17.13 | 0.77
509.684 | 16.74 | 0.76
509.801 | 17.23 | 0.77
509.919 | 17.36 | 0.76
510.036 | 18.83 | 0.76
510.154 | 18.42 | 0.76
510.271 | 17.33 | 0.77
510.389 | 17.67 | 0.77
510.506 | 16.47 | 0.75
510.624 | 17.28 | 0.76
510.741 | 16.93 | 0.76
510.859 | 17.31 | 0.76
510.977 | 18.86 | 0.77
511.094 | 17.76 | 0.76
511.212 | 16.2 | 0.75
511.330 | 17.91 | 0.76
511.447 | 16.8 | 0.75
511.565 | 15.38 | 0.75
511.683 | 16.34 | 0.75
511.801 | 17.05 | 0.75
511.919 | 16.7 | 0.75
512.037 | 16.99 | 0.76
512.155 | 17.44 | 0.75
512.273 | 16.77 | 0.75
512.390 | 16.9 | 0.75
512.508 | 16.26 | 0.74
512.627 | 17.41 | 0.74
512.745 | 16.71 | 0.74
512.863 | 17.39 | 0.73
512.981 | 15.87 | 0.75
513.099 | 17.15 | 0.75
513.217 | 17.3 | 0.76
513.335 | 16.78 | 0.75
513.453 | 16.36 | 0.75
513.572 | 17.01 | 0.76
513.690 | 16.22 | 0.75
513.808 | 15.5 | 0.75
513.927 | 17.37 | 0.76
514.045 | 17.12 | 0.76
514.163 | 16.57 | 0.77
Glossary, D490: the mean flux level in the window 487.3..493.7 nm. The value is 13.7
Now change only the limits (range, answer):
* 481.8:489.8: 13.6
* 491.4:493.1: 14.1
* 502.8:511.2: 16.8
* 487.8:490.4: 13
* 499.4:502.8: 16.6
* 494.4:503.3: 15.7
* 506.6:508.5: 16.2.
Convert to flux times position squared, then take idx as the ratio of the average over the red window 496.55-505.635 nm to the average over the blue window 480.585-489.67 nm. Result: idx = 1.32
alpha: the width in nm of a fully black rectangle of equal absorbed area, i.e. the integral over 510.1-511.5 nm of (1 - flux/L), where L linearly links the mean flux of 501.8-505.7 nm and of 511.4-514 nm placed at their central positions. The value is -0.052 nm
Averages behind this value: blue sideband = 17.1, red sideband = 16.7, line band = 17.4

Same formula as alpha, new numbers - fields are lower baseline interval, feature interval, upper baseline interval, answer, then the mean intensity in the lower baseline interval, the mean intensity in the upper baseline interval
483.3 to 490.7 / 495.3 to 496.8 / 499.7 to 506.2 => -0.01 nm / 13.6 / 16.6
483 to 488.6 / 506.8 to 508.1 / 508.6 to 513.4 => 0.04 nm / 13.9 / 17.3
